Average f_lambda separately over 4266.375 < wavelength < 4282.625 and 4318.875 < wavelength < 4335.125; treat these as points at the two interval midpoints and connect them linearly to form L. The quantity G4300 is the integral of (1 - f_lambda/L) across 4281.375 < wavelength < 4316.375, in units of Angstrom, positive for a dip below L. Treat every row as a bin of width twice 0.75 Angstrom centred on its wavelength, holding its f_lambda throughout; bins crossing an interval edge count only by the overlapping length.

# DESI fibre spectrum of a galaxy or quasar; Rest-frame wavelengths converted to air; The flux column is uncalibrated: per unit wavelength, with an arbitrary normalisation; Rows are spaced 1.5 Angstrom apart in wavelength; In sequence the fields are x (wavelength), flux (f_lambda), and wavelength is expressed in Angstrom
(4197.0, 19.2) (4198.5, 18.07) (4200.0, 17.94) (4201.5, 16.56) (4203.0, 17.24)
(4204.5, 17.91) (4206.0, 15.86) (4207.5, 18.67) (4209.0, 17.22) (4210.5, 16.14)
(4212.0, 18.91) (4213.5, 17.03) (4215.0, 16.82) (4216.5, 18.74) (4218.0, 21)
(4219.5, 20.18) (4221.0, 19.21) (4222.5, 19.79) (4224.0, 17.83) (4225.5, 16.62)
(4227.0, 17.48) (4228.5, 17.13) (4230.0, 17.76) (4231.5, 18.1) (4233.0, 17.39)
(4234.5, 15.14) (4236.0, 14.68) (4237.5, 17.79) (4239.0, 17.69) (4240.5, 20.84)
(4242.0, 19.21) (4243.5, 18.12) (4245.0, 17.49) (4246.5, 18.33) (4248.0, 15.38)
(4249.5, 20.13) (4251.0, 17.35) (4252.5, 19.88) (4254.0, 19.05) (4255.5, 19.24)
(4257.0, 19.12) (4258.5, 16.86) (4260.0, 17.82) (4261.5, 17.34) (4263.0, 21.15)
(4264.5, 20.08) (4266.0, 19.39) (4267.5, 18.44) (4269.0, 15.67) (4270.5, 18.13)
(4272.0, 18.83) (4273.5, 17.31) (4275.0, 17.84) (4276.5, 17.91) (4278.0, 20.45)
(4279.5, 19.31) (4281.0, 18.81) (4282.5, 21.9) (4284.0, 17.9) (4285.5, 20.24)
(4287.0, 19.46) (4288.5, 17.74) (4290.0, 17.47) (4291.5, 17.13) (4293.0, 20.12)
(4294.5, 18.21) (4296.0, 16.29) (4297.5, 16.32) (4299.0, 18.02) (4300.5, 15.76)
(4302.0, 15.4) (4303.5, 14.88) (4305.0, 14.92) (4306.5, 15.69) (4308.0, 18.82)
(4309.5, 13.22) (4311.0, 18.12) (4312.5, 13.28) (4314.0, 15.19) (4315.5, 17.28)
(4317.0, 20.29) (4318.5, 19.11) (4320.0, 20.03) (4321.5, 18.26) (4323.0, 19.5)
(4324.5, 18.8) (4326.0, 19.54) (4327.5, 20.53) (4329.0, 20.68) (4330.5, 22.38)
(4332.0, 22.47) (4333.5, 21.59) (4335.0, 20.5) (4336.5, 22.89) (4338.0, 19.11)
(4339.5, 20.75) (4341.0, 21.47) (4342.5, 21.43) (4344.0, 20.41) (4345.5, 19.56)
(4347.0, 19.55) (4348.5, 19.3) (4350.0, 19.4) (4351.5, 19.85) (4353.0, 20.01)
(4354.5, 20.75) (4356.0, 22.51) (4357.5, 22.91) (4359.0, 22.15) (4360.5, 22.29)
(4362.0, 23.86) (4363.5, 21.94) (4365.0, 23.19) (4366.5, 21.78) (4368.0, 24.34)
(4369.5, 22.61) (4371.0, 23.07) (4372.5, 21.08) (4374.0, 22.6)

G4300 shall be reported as 3.96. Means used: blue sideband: 18.5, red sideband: 20.4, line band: 17.1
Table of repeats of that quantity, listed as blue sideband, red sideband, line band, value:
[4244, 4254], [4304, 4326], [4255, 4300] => -1.6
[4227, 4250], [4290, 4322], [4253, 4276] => -1.4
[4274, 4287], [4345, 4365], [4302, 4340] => 3.2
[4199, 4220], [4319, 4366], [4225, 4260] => 1.4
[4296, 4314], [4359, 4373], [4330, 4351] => -1.0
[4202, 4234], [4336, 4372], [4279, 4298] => 1.1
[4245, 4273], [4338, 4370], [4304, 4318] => 2.6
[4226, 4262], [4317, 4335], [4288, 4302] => 1.5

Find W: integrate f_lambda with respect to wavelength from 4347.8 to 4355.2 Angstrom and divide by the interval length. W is 19.9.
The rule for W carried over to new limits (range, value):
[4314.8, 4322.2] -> 19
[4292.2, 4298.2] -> 17.7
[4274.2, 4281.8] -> 18.9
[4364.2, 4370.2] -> 23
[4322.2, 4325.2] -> 19.1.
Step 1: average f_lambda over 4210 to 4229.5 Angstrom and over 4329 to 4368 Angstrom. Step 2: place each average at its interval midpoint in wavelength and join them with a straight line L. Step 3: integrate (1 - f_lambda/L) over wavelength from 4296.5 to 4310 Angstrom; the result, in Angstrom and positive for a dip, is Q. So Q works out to 2.9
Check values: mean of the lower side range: 18.2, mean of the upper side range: 21.3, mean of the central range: 15.9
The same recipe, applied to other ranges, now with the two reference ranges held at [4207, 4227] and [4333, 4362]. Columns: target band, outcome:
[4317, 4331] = 0.4 Angstrom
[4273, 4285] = 0.3 Angstrom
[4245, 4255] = 0.3 Angstrom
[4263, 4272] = 0.3 Angstrom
